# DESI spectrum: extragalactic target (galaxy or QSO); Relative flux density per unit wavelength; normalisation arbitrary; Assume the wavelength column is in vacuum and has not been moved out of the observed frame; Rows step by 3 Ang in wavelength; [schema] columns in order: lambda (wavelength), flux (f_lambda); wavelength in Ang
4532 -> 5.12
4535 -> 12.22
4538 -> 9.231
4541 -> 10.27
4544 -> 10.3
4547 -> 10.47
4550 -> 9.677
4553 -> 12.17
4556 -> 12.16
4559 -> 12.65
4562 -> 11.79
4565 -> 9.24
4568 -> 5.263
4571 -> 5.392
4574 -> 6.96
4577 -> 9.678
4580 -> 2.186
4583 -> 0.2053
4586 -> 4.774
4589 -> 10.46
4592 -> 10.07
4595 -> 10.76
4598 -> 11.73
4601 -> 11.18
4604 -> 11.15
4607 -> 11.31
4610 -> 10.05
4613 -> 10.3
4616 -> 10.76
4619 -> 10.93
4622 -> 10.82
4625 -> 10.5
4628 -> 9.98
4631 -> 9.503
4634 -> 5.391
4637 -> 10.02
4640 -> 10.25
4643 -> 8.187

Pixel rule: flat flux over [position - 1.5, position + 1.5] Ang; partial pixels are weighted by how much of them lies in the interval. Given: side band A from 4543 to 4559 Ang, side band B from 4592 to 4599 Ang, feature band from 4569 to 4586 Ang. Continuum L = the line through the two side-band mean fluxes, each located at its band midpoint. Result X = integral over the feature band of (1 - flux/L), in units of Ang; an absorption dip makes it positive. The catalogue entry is 9.5 Ang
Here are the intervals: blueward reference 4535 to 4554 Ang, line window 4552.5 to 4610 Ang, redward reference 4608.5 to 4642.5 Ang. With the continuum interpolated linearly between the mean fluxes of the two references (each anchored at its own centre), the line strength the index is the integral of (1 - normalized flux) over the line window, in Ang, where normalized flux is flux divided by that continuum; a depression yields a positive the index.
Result 7.3 Ang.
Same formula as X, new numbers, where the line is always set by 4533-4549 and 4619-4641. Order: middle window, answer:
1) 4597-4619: -2.6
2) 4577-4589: 6.8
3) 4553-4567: -1.6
